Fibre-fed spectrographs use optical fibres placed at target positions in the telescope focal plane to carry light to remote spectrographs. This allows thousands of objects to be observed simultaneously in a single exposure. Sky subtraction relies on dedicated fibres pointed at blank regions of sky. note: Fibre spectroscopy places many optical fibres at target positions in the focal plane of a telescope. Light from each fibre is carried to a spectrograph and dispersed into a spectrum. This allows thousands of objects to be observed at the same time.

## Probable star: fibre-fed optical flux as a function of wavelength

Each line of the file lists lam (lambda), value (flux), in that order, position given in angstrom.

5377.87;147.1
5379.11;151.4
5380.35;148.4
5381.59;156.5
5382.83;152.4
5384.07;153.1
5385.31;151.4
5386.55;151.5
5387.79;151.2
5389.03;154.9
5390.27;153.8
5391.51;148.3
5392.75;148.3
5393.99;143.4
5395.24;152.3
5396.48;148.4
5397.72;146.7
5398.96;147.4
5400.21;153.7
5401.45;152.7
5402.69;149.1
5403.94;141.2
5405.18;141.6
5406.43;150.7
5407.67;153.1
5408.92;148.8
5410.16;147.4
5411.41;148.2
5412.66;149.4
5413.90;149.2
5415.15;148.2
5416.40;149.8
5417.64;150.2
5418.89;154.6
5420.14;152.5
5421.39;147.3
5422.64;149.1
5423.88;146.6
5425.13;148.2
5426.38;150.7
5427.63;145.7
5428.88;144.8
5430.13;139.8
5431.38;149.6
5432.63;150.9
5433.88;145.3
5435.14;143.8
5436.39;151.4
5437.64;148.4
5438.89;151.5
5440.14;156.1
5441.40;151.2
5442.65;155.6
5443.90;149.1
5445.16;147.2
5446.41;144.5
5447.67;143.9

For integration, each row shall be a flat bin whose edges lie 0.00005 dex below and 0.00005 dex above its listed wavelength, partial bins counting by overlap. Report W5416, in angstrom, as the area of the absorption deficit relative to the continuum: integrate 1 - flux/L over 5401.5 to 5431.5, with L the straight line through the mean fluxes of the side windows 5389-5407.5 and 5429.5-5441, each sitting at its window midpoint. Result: 0.1 angstrom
